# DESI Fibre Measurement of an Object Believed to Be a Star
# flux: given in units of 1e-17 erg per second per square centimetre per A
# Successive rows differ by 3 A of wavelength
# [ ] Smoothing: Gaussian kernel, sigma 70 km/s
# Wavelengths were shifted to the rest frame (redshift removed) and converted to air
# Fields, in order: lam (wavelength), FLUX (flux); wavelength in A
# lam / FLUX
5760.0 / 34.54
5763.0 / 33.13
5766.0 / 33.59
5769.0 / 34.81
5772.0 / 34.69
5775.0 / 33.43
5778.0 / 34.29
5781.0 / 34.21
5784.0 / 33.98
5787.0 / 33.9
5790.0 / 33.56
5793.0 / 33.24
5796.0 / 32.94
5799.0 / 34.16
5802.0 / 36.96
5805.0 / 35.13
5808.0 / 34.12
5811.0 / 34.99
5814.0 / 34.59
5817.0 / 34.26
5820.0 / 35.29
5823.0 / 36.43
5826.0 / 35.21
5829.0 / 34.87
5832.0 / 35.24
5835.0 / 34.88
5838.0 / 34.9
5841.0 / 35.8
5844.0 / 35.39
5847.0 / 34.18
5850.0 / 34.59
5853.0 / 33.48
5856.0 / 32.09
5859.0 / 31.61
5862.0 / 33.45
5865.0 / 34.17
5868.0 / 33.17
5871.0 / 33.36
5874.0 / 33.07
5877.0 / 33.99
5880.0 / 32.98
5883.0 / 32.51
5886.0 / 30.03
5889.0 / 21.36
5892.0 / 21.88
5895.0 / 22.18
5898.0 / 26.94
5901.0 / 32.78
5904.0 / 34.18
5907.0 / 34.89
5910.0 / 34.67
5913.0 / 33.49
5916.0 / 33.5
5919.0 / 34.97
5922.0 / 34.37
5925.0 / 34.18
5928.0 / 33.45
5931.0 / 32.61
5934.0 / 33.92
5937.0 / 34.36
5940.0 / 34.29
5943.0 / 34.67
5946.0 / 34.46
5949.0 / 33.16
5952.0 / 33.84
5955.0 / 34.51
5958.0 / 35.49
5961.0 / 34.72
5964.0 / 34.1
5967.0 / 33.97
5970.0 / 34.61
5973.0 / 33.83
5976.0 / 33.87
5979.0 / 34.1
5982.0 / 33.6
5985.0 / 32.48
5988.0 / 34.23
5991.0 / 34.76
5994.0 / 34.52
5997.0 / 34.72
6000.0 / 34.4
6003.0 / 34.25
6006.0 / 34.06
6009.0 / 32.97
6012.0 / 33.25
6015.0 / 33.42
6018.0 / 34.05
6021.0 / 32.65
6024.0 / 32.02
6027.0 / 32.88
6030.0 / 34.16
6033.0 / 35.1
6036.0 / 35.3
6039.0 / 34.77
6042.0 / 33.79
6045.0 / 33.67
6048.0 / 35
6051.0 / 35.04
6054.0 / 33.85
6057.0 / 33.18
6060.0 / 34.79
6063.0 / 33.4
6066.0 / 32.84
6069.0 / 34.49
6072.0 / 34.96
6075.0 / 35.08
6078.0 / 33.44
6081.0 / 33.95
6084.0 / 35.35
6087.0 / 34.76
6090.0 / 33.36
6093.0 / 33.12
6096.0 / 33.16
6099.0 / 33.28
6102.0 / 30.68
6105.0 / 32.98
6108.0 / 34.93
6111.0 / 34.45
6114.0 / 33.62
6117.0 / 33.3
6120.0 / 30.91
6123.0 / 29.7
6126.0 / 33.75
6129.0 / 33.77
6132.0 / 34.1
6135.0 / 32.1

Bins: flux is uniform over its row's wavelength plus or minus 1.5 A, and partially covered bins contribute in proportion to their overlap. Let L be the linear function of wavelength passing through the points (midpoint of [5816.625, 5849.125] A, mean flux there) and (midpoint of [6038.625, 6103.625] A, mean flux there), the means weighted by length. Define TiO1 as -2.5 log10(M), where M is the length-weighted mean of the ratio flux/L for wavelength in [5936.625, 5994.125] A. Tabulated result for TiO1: 0.01 mag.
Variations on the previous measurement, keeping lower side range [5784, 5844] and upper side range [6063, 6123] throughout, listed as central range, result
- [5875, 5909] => 0.16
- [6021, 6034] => 0.01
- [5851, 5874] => 0.05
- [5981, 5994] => 0.00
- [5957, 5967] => -0.02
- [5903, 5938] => 0.01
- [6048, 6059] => -0.02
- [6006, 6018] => 0.01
